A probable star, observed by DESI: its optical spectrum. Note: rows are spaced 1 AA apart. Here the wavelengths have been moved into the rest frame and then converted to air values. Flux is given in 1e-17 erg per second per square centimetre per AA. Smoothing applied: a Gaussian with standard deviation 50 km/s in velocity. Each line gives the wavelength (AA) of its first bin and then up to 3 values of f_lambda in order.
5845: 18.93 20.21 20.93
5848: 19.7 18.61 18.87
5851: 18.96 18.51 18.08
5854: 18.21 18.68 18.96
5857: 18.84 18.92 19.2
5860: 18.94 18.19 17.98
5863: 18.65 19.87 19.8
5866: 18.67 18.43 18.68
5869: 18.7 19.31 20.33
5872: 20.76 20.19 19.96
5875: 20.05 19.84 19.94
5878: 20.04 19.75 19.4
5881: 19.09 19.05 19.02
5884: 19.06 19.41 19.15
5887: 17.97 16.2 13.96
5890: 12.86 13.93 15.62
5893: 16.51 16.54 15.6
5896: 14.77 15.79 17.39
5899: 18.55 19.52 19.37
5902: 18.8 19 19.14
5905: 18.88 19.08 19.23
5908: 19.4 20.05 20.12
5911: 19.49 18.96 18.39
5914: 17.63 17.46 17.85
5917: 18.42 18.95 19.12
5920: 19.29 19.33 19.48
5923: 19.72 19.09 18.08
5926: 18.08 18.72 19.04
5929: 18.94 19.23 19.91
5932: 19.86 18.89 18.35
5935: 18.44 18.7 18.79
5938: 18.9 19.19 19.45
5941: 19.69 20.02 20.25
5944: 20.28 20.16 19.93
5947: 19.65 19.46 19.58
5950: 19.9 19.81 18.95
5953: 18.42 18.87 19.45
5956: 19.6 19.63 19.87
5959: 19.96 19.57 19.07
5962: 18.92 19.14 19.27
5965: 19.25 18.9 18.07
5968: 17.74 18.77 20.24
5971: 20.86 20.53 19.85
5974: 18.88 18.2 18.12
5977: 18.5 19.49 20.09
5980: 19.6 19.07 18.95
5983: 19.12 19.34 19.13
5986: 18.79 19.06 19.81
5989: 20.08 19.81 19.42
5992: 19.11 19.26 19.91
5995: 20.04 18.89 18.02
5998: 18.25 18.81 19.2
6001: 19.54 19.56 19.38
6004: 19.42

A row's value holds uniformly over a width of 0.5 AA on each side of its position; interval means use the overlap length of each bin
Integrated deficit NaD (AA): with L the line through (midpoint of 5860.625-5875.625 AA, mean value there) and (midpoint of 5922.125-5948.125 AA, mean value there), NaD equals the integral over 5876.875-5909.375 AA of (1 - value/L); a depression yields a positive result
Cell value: 2.3 AA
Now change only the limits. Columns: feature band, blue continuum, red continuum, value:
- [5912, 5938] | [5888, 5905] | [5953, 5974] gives -1.4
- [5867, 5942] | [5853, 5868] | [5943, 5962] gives 2.2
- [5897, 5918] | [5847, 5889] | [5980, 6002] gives 0.4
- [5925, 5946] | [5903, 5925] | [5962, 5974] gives -0.1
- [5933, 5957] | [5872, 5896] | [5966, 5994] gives -0.8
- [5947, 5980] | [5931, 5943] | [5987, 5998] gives 0.0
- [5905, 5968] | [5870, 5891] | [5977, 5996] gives -0.3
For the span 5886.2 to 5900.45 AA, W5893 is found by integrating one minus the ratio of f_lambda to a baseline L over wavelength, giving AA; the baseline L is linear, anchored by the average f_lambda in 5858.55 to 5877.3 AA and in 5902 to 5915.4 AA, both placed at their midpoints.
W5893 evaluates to 2.2 AA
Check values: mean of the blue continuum 19.3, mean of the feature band 16.1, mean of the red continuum 19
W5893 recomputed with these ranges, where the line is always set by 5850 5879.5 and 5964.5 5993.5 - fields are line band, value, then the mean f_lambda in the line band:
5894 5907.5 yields 0.8 AA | 18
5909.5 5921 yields 0.3 AA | 18.7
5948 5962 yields -0.1 AA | 19.4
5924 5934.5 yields 0.2 AA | 18.9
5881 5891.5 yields 1.1 AA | 17.2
